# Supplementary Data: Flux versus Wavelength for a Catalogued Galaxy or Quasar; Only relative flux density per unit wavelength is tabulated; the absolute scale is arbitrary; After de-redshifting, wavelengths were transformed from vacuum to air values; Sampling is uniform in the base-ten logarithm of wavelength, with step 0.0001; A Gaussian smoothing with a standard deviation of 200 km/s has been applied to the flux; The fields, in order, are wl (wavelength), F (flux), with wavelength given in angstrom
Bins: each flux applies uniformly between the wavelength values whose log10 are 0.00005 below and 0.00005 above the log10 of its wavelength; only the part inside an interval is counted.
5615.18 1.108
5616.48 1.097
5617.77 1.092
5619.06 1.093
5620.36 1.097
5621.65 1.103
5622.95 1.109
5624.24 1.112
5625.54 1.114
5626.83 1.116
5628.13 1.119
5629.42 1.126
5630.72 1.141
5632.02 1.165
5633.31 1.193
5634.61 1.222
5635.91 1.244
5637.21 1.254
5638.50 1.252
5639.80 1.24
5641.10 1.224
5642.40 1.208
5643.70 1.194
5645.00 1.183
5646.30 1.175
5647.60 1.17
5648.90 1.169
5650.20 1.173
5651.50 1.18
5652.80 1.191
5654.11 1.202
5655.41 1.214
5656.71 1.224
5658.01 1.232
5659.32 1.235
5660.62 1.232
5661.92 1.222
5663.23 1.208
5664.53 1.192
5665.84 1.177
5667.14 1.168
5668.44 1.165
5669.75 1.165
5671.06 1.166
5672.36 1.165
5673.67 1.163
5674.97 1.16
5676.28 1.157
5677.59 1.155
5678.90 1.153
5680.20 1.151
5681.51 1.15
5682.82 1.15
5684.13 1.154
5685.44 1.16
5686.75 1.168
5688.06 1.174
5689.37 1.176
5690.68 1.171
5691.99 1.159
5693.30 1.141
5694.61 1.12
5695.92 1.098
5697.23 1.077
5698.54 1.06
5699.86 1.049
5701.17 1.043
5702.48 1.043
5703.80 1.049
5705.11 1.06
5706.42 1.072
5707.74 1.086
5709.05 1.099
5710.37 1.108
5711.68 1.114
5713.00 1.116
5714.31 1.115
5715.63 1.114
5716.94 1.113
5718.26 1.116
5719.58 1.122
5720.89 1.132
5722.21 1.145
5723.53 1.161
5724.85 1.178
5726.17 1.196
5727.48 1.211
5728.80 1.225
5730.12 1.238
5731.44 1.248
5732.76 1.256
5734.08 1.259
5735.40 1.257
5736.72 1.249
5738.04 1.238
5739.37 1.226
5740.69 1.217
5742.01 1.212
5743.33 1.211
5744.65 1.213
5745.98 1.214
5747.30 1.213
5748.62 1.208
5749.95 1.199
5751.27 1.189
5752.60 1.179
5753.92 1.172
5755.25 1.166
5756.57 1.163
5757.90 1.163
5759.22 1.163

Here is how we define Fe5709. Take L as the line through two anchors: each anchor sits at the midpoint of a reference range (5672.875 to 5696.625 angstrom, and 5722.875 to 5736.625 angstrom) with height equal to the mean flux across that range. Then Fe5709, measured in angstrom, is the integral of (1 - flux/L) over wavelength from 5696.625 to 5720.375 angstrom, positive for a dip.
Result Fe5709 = 2.1 angstrom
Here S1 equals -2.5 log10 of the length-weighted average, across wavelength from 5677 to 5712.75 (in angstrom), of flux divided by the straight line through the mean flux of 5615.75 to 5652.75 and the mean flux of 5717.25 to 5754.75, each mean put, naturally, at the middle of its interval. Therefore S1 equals 0.07 mag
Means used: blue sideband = 1.16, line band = 1.12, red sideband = 1.2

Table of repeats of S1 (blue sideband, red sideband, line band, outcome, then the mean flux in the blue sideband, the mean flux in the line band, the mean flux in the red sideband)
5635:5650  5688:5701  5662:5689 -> -0.01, 1.21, 1.17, 1.12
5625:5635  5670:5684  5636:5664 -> -0.05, 1.15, 1.21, 1.16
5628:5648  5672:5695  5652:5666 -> -0.03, 1.2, 1.21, 1.16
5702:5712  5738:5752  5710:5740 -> -0.04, 1.08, 1.18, 1.21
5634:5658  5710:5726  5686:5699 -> 0.02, 1.21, 1.14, 1.13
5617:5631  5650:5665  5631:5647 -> -0.05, 1.11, 1.21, 1.21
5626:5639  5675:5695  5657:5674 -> -0.02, 1.18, 1.19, 1.16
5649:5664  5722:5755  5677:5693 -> 0.05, 1.21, 1.16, 1.21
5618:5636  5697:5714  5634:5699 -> -0.07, 1.14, 1.18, 1.08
